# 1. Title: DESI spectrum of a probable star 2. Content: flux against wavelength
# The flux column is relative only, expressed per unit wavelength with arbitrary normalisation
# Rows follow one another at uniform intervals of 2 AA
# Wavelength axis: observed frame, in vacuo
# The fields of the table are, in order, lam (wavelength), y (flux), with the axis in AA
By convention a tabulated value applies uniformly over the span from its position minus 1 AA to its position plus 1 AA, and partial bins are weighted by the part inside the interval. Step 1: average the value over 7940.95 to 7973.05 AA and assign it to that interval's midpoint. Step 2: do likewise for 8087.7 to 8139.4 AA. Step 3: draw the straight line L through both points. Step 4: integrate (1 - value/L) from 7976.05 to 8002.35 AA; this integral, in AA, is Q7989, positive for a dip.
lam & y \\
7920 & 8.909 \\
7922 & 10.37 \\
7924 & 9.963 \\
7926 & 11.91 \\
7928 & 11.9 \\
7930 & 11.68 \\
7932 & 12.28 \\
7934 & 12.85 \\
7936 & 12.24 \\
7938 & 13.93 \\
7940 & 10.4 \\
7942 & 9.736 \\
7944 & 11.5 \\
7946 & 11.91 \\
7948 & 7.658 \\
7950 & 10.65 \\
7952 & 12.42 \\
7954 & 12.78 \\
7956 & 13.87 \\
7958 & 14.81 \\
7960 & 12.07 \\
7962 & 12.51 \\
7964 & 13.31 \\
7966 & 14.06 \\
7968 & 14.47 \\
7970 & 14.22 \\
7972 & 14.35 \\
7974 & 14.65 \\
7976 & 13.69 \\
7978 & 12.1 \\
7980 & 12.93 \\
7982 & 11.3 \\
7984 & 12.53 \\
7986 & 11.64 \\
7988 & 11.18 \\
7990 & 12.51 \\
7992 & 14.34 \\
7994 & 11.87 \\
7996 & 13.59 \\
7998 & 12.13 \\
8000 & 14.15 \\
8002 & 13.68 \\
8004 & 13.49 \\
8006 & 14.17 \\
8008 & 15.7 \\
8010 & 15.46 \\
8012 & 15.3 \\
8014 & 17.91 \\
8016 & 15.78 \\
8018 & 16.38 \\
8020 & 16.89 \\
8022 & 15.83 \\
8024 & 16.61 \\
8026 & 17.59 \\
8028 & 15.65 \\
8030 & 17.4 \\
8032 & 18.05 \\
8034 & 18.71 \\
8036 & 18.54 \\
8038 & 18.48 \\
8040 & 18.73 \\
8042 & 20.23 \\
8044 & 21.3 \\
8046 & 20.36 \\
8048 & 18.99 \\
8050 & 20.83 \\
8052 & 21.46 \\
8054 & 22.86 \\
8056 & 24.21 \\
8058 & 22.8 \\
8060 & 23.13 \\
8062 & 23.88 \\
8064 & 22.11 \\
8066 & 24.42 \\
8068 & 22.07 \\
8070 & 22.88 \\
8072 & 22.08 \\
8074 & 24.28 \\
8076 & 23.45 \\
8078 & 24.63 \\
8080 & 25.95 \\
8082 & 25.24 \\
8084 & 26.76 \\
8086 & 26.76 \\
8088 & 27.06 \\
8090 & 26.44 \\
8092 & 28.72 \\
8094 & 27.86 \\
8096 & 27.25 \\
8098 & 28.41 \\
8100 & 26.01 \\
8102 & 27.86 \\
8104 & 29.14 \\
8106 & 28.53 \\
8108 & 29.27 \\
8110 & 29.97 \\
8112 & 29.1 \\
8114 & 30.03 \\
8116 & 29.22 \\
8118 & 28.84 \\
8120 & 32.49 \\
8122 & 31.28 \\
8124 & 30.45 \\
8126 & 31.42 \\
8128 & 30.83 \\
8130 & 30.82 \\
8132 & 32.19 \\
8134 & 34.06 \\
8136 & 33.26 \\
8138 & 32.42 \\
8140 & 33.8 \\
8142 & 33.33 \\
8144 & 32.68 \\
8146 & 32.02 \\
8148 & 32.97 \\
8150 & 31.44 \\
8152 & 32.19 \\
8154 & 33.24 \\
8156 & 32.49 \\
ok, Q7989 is 5.6 AA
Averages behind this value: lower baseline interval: 12.5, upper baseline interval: 29.8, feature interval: 12.6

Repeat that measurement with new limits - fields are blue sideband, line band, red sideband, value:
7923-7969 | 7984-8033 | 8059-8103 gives 9.28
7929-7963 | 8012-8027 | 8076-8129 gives 2.31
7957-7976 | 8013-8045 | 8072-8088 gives 3.75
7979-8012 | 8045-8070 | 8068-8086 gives -0.63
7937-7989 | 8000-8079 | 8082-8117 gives 7.43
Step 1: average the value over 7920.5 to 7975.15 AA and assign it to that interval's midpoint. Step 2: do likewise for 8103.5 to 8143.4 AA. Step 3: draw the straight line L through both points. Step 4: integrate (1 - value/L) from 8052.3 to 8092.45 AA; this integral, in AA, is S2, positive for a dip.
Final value 1.9 AA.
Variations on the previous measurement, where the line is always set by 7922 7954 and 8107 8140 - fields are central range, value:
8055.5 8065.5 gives 0.47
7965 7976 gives 0.42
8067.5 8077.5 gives 1.01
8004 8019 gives 2.77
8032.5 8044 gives 1.53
